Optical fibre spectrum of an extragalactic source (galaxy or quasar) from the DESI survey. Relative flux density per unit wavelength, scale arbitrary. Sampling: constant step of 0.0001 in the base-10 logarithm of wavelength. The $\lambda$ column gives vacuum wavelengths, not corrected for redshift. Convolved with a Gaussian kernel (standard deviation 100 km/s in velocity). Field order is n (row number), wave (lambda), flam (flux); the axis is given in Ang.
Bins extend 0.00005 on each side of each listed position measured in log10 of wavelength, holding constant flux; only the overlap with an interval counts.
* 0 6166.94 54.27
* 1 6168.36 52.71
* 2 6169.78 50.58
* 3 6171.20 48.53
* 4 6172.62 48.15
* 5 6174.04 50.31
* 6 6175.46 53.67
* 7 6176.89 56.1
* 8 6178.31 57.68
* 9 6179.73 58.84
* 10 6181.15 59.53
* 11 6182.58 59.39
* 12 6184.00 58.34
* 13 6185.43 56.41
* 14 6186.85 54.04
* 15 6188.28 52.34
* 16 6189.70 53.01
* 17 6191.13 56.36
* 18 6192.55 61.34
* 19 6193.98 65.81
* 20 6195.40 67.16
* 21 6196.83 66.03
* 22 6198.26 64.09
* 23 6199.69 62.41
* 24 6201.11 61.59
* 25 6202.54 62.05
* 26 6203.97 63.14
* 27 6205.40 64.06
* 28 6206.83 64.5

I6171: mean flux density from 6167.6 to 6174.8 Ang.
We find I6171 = 50.2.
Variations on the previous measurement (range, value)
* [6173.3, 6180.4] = 55.3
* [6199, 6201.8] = 62.2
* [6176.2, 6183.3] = 58.4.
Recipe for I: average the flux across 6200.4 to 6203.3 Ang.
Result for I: 61.8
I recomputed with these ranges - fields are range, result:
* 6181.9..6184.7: 58.9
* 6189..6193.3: 56.9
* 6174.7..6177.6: 54.7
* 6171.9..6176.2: 50.7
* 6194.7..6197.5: 66.5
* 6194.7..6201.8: 64.2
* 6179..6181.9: 59.2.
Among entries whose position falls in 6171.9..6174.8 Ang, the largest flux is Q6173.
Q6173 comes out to 50.31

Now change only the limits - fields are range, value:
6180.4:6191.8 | 59.53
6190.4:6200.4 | 67.16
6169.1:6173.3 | 50.58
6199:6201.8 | 62.41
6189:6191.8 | 56.36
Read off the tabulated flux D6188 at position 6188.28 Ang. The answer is 52.34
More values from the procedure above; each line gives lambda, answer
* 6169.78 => 50.58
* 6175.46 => 53.67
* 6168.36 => 52.71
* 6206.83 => 64.5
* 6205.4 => 64.06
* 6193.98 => 65.81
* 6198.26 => 64.09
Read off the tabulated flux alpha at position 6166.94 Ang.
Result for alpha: 54.27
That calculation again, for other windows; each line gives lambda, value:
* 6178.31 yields 57.68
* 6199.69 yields 62.41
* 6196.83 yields 66.03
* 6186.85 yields 54.04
